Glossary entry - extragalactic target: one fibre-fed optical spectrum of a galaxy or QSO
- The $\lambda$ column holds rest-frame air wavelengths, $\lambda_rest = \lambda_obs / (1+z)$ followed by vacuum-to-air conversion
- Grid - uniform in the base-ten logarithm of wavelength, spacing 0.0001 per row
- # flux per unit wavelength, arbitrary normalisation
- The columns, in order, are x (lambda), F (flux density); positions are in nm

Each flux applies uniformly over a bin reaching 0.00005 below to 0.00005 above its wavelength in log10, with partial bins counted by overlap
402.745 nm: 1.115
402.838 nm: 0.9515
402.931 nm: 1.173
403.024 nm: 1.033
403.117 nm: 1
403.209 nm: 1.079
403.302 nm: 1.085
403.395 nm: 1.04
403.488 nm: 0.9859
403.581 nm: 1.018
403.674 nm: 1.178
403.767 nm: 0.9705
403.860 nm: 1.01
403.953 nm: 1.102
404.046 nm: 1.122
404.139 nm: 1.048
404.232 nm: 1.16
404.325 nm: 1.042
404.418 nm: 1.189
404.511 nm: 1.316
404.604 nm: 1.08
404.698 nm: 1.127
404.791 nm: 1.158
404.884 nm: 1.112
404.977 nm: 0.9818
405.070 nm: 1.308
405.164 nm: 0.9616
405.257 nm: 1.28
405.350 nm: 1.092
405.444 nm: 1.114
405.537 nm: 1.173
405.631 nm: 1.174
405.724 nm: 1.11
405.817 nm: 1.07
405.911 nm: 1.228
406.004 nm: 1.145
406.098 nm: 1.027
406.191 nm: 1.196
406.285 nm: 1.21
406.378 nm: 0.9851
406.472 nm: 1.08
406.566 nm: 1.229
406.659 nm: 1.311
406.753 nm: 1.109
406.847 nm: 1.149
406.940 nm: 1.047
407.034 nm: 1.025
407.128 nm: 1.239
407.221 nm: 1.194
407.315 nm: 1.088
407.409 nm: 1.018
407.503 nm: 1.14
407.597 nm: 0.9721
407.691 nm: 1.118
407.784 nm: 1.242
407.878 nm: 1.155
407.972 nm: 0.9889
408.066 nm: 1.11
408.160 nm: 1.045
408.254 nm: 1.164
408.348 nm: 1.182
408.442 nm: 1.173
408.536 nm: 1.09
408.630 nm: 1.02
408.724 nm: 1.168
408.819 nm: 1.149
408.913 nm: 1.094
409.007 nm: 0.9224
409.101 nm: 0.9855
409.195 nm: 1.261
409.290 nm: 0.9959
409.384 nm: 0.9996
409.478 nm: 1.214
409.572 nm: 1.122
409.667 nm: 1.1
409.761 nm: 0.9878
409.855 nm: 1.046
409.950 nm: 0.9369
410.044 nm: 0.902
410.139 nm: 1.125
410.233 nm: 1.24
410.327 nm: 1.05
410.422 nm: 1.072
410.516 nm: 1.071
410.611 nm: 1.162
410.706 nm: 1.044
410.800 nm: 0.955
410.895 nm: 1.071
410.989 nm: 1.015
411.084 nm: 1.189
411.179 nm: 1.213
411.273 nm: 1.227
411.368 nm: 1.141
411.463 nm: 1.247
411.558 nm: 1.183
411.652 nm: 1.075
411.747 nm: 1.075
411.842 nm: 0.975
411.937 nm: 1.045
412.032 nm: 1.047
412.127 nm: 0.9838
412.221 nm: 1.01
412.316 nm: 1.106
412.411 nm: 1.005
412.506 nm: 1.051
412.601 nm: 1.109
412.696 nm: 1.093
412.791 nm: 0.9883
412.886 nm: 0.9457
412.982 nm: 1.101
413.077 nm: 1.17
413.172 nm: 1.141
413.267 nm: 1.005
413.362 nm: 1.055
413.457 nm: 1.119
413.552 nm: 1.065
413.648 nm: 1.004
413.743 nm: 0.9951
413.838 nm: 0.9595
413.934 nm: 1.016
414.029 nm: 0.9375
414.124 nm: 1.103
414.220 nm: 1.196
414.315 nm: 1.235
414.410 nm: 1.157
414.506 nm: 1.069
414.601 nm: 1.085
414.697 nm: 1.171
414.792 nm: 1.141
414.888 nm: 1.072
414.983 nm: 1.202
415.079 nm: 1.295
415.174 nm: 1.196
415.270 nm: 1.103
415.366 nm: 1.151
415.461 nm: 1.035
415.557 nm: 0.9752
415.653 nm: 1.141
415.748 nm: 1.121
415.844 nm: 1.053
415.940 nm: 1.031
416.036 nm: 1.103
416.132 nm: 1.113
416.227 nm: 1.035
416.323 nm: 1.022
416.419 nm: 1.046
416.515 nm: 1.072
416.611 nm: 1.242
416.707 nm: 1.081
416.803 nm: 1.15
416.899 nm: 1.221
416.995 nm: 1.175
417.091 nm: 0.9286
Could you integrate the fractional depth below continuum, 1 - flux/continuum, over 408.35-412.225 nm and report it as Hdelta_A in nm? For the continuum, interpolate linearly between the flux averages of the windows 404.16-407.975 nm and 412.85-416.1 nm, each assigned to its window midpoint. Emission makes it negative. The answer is 0.10 nm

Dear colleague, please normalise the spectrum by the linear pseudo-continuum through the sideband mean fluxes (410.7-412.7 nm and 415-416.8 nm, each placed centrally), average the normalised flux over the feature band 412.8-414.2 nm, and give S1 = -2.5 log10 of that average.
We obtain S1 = 0.05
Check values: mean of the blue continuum 1.09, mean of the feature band 1.04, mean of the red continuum 1.1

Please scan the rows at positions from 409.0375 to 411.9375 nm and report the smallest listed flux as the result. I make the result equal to 0.902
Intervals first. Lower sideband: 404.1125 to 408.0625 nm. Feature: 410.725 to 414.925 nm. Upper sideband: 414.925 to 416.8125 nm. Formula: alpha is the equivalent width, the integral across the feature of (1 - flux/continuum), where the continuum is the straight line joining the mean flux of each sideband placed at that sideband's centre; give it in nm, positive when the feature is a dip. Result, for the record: 0.13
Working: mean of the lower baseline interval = 1.13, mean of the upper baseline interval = 1.11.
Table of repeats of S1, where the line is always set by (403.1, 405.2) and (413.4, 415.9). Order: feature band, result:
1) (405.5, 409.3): -0.023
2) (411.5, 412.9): 0.048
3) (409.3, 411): 0.035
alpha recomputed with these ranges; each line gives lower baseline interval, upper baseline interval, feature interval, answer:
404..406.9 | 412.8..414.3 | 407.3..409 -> 0.01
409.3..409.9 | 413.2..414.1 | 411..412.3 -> -0.07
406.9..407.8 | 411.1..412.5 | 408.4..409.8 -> 0.02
